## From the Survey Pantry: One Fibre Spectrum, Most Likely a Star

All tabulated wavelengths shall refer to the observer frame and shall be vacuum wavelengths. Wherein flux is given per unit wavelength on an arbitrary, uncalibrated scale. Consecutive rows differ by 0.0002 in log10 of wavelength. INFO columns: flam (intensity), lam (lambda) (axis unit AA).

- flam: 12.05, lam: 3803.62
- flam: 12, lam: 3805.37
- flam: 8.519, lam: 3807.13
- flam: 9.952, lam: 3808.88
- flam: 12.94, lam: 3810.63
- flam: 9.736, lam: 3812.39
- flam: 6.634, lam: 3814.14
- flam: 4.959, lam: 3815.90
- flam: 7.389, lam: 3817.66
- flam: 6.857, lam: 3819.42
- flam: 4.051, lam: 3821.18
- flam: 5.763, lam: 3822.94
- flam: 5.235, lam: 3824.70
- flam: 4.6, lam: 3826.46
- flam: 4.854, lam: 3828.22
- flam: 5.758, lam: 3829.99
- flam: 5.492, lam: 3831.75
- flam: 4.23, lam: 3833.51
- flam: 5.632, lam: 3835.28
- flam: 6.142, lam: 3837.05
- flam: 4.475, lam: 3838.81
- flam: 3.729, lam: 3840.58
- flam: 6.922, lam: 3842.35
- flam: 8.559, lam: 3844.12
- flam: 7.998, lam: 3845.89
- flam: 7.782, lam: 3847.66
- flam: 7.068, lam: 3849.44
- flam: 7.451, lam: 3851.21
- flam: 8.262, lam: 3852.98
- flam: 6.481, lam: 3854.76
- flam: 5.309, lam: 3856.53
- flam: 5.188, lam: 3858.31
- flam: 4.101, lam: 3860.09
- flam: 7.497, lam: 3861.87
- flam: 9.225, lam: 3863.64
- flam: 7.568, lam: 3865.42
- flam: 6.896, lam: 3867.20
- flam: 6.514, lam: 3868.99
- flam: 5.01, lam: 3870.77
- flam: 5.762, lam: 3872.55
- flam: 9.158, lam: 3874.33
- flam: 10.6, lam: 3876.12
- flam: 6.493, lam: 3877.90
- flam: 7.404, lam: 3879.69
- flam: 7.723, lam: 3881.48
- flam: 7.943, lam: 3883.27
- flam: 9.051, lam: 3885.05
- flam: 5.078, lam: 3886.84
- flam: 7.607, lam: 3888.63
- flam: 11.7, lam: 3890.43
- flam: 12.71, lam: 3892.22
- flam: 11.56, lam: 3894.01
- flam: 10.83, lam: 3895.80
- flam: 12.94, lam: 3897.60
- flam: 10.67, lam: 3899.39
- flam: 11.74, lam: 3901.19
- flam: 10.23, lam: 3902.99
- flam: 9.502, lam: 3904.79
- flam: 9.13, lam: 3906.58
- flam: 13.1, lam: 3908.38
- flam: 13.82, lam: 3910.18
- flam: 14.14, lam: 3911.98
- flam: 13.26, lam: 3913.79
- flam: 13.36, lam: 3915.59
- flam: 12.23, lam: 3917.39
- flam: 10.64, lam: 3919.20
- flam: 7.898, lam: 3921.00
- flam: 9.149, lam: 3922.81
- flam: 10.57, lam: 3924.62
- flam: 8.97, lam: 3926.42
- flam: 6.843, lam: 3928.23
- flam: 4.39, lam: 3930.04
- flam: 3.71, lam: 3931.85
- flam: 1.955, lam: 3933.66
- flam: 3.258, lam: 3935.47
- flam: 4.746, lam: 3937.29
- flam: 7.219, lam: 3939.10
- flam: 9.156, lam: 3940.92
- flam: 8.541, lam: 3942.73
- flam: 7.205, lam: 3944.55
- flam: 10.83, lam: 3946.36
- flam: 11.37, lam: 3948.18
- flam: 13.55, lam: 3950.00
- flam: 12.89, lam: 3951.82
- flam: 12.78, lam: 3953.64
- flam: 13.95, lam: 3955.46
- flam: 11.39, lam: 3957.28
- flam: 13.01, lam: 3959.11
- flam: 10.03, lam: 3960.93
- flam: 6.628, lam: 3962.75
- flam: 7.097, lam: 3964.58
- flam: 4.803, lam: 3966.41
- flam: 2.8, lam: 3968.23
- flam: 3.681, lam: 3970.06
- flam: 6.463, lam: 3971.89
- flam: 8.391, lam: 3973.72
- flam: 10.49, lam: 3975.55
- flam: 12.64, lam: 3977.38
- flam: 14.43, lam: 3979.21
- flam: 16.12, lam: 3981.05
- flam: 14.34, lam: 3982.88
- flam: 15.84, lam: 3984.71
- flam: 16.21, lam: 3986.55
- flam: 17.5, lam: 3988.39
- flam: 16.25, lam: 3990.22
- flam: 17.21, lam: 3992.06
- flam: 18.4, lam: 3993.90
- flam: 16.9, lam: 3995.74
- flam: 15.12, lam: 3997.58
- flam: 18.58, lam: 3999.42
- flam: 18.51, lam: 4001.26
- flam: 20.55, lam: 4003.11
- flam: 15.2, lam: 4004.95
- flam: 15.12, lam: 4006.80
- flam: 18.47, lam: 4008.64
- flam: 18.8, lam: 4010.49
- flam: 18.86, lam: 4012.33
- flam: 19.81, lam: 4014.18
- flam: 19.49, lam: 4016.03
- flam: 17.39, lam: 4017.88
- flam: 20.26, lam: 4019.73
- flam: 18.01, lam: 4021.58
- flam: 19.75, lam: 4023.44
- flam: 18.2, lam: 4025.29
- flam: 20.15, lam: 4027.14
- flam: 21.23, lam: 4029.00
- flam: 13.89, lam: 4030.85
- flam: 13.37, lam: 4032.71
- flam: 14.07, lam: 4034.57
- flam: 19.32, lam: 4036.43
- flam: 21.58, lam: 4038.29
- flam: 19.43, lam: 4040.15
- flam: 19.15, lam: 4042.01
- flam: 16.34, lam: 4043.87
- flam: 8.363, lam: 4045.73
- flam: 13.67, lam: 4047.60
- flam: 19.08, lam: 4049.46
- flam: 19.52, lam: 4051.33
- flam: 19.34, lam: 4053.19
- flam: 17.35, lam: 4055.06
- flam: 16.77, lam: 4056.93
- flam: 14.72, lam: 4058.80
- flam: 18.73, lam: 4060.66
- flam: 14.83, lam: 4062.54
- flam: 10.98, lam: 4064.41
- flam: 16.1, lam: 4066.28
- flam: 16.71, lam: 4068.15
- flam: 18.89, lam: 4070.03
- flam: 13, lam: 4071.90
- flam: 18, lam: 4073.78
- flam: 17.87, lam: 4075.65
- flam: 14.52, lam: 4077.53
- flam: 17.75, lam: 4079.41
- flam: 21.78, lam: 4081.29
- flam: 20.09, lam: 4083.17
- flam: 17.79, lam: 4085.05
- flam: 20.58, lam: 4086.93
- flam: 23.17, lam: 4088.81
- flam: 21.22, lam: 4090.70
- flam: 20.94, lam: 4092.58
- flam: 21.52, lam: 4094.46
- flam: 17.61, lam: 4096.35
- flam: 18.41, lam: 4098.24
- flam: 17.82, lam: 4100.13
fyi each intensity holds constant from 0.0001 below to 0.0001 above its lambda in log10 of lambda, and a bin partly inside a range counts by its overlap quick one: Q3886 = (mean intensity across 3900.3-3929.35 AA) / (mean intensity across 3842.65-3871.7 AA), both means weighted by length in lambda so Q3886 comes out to 1.57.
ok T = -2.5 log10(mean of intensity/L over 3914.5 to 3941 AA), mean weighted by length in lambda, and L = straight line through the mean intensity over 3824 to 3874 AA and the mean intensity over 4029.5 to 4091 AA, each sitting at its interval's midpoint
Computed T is 0.32 mag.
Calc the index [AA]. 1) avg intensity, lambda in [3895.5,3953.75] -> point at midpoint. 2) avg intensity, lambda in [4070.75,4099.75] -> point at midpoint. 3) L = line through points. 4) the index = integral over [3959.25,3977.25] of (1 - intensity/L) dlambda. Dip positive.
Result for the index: 7.3 AA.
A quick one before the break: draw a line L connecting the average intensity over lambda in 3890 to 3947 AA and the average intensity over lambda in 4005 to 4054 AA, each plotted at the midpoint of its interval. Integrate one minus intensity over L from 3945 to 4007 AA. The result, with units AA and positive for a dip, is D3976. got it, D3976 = 4.8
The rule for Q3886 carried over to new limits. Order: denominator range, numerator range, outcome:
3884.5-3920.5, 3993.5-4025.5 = 1.63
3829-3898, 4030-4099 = 2.36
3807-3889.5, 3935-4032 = 2.01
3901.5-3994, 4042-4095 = 1.69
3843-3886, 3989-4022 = 2.46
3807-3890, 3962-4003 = 1.87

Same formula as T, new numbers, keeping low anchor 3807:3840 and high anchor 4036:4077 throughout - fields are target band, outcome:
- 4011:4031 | -0.25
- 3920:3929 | 0.24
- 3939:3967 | 0.19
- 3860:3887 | 0.17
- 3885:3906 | -0.08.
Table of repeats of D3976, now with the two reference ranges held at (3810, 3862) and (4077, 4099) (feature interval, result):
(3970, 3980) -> 2.9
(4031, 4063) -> 1.4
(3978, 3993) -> -1.7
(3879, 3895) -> 0.1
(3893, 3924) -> -3.9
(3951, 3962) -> 0.4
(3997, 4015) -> -3.0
